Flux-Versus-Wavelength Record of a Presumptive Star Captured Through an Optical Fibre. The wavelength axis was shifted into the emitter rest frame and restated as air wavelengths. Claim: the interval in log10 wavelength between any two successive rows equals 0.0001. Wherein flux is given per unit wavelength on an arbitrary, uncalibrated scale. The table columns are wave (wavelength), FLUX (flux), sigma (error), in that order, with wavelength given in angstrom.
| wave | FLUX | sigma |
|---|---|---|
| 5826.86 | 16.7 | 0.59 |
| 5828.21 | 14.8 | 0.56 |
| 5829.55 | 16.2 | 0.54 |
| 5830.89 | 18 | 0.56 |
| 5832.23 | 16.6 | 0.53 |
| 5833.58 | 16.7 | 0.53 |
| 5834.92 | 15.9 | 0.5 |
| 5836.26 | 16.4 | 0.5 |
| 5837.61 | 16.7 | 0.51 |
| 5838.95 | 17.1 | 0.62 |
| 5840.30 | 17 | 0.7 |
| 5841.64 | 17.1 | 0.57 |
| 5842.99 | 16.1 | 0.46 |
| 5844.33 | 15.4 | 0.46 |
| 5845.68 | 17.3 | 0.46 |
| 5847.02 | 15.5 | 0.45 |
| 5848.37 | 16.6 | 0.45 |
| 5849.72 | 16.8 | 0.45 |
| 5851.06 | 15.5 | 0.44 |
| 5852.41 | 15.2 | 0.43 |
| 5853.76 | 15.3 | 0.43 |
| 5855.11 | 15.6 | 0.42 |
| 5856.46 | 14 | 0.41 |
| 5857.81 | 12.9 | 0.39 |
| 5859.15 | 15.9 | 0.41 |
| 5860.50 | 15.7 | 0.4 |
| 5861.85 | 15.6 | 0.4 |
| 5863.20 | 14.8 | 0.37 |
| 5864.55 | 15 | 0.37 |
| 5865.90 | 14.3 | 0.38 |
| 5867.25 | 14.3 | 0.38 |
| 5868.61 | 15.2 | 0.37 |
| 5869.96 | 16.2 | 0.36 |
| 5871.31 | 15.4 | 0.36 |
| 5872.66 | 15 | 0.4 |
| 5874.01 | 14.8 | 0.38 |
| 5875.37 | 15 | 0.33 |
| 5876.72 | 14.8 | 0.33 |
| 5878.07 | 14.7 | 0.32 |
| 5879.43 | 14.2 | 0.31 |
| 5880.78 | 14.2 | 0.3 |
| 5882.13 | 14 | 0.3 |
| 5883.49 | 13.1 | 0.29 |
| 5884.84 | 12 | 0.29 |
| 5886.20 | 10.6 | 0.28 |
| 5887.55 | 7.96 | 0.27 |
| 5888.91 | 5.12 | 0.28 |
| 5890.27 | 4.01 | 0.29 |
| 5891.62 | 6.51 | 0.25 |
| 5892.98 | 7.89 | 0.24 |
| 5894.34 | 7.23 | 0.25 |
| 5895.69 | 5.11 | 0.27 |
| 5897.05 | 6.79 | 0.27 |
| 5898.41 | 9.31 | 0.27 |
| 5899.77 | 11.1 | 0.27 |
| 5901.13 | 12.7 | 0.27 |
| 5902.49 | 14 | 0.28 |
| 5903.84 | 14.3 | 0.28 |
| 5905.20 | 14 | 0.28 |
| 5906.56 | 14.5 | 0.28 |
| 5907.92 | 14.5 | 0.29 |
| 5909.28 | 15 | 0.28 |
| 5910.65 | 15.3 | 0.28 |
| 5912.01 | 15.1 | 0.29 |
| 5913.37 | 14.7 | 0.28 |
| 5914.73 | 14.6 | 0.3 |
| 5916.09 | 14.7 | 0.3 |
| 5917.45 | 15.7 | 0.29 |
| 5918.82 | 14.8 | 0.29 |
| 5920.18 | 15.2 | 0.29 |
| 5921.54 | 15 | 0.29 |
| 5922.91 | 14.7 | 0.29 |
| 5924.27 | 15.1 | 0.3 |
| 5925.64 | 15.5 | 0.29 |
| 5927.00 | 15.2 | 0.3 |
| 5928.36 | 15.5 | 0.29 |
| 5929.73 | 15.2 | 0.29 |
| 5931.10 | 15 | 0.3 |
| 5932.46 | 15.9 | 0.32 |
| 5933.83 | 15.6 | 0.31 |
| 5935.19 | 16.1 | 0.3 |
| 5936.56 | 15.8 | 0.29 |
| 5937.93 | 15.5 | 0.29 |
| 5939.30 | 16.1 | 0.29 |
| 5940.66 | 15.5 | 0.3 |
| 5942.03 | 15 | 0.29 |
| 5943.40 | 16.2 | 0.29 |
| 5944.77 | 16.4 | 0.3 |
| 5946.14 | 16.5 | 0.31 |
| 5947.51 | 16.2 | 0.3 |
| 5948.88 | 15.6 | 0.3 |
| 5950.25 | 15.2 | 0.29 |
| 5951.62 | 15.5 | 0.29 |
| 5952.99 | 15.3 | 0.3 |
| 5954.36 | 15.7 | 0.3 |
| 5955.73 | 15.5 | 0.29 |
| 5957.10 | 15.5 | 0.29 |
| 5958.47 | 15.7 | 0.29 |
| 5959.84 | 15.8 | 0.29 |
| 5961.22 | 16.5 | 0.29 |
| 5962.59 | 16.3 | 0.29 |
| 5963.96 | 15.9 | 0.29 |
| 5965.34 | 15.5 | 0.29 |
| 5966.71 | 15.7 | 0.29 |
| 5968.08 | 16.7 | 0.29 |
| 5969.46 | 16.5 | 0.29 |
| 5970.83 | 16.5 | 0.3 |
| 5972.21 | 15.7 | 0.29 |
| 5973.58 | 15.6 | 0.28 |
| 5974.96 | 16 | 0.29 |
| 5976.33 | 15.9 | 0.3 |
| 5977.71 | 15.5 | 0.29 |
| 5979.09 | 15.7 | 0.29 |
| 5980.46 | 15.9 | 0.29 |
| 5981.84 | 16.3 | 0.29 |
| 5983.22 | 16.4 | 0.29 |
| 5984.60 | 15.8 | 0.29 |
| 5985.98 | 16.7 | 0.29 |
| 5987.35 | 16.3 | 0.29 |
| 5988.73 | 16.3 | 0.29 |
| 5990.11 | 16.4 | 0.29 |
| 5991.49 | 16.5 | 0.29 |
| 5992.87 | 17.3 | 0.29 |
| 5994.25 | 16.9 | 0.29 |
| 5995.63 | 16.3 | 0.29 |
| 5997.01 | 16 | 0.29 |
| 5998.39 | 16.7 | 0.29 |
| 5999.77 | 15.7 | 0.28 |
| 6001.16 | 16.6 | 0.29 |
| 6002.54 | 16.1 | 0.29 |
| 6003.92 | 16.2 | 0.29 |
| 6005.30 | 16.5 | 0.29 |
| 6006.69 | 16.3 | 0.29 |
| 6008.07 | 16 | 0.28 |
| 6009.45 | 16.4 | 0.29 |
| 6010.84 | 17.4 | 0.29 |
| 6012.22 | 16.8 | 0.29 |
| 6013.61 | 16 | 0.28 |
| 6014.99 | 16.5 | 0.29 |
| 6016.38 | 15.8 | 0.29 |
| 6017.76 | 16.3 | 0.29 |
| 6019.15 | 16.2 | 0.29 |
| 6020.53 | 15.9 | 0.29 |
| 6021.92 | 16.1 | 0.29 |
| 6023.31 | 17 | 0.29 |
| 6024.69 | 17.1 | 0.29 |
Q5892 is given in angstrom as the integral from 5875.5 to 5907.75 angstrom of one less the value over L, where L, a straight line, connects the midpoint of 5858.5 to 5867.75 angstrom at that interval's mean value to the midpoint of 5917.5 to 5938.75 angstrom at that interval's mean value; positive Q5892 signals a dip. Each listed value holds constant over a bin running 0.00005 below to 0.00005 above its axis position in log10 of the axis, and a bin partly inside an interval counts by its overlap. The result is 9.10 angstrom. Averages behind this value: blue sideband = 15.1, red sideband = 15.3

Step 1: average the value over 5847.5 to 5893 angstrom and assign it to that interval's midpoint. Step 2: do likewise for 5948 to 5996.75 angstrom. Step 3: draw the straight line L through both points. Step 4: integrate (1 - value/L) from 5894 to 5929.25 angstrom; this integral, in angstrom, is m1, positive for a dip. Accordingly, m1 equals 2.6 angstrom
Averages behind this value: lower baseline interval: 13.6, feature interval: 13.5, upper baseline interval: 16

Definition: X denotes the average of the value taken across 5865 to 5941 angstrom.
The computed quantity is 13.4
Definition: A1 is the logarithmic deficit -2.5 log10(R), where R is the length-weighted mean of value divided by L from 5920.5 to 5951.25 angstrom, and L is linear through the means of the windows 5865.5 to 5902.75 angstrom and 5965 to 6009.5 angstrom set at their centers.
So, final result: -0.12 mag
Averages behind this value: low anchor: 11.6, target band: 15.6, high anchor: 16.2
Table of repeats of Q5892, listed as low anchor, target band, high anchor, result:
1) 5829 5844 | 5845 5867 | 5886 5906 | -1.8 angstrom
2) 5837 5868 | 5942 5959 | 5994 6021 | 0.3 angstrom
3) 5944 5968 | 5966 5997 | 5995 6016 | -0.2 angstrom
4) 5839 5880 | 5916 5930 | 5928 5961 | 0.4 angstrom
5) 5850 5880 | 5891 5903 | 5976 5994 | 5.0 angstrom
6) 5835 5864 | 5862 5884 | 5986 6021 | 1.7 angstrom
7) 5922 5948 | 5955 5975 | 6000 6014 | 0.0 angstrom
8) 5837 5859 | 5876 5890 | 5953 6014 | 3.6 angstrom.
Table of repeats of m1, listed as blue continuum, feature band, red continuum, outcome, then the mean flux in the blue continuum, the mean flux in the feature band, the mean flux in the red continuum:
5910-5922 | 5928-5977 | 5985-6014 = -0.53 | 15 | 15.8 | 16.4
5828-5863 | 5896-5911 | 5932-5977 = 3.11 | 16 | 12.6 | 15.9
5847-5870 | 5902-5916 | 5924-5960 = 0.77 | 15.2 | 14.6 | 15.6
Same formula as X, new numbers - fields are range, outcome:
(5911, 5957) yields 15.4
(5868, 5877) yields 15.2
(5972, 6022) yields 16.3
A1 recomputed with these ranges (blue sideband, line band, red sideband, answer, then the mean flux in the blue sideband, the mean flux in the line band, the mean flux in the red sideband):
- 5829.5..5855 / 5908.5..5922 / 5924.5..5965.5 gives 0.06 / 16.4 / 15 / 15.7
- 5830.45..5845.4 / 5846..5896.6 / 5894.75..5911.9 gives 0.11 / 16.6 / 13.1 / 12.2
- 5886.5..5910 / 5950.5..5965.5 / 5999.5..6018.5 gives -0.17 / 10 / 15.7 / 16.3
